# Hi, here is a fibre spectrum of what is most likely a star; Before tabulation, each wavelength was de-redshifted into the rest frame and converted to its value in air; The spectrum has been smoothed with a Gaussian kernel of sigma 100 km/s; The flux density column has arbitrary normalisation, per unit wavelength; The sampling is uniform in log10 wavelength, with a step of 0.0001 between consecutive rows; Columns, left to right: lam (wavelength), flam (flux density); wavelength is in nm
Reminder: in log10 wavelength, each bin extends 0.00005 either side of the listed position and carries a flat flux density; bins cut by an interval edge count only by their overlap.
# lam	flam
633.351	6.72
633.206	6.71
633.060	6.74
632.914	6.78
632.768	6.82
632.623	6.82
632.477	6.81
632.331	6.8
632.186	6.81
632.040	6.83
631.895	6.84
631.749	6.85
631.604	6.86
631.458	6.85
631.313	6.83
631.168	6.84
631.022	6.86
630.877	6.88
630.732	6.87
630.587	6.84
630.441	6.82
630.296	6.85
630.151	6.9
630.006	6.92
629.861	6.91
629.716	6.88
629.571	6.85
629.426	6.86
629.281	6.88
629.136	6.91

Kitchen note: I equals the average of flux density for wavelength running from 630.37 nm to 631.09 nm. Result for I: 6.85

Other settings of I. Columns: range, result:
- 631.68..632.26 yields 6.83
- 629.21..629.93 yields 6.87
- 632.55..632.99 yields 6.81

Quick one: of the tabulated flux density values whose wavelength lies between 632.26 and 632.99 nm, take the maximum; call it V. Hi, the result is 6.82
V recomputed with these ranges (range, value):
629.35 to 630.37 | 6.92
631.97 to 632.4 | 6.83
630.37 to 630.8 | 6.87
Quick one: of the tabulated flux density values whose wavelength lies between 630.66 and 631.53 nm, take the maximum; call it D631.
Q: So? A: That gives 6.88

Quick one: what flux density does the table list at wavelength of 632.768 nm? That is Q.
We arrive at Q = 6.82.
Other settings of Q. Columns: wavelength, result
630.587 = 6.84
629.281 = 6.88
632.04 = 6.83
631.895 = 6.84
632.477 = 6.81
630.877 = 6.88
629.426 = 6.86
